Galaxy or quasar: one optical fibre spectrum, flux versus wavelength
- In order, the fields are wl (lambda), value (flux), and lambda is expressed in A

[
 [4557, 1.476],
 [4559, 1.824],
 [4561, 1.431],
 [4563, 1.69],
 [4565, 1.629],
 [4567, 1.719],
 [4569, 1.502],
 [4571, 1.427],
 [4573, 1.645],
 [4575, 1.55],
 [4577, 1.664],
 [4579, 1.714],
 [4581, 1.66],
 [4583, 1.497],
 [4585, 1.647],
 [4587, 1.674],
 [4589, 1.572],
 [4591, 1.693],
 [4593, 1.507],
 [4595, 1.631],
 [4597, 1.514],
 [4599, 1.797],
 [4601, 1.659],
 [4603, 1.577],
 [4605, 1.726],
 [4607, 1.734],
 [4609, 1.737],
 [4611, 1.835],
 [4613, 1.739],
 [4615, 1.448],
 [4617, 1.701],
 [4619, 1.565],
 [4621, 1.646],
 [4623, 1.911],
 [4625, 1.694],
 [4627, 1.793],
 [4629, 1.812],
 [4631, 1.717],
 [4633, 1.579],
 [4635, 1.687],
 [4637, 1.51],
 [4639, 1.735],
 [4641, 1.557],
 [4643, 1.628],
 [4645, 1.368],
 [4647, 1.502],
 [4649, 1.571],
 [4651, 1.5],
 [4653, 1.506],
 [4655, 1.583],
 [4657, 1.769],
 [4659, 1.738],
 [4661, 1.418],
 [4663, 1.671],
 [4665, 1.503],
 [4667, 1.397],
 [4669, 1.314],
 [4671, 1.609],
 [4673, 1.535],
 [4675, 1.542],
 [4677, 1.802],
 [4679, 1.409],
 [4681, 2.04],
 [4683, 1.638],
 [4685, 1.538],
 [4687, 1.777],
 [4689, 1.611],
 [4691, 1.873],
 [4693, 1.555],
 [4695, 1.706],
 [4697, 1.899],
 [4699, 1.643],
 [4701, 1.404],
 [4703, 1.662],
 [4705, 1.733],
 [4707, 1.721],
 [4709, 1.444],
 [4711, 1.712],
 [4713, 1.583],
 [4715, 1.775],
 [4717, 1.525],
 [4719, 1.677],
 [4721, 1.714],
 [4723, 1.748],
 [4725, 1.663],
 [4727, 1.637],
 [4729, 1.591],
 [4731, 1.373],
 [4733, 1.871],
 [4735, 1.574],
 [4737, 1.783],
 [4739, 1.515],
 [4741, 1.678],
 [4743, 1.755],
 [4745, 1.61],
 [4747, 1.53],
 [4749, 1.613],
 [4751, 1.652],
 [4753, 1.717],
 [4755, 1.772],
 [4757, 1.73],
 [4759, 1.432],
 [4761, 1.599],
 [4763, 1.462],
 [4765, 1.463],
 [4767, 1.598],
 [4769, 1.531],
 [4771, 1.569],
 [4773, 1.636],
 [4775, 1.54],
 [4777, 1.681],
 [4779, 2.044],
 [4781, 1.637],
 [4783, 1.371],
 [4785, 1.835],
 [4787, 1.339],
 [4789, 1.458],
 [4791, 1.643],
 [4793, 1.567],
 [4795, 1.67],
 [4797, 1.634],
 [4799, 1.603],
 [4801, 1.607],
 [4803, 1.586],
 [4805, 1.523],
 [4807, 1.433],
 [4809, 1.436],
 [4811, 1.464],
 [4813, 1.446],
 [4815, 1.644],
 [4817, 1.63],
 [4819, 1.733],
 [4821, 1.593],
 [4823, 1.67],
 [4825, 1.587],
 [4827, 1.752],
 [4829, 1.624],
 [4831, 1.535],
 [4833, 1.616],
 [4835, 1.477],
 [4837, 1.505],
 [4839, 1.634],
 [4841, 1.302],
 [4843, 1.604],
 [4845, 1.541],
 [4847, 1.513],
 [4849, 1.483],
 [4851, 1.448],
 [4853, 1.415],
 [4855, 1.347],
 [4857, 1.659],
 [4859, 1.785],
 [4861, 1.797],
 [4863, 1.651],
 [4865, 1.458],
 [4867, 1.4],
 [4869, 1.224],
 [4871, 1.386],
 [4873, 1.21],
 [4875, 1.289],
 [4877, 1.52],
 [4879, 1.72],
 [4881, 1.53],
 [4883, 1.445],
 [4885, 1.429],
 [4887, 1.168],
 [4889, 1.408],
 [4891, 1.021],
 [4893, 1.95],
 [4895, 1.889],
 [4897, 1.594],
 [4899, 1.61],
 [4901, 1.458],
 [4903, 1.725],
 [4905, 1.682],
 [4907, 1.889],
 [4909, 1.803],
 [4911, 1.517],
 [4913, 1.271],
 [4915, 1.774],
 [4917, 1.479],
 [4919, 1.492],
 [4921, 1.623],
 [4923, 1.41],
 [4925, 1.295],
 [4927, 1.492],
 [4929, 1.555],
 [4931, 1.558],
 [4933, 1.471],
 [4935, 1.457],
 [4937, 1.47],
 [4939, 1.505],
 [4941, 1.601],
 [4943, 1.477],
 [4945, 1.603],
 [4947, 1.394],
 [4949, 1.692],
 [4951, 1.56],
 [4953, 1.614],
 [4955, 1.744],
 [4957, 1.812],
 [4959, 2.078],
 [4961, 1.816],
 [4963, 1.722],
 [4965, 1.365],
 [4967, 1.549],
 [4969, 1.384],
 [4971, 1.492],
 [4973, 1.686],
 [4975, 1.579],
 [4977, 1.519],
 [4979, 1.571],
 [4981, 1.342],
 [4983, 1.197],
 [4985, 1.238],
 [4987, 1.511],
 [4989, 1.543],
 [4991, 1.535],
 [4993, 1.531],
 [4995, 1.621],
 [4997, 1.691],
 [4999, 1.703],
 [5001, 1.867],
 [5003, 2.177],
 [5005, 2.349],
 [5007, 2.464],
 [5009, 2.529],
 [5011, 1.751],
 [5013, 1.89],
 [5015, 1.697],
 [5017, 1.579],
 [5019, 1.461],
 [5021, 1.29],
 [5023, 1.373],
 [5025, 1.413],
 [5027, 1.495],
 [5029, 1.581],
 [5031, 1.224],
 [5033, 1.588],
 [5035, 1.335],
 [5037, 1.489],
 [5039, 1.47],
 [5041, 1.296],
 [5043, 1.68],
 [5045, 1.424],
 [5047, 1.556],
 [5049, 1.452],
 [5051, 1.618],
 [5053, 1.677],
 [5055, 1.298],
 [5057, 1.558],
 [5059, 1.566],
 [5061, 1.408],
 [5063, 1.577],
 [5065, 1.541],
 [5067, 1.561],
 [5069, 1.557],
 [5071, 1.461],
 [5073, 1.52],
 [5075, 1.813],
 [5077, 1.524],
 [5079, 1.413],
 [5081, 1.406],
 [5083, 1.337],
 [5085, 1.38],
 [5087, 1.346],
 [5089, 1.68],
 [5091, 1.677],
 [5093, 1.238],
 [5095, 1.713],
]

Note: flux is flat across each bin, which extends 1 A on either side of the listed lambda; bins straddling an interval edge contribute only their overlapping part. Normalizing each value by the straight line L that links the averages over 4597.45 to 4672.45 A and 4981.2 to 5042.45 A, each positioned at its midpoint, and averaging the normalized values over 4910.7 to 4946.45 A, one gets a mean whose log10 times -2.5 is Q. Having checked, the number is 0.087 mag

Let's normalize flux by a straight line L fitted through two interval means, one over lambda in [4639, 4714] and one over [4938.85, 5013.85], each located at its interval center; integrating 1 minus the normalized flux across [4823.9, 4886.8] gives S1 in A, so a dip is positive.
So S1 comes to 5.4 A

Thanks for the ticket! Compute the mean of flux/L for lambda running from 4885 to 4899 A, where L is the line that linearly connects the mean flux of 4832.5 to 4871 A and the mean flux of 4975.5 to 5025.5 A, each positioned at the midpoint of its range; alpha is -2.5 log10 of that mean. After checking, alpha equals 0.04 mag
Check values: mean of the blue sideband 1.51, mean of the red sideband 1.68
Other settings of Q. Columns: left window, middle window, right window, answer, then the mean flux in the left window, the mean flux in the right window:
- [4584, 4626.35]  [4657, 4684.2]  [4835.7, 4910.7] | 0.03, 1.67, 1.53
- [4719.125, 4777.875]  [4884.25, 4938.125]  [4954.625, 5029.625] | 0.08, 1.62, 1.66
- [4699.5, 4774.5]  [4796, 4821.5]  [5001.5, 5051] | 0.04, 1.62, 1.65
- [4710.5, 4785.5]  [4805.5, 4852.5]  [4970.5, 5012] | 0.08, 1.63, 1.71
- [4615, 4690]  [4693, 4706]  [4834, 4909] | -0.05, 1.62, 1.52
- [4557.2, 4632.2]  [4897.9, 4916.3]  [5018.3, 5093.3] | -0.07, 1.65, 1.48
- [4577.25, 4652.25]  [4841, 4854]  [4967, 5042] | 0.10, 1.64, 1.61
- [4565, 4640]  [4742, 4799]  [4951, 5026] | 0.03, 1.65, 1.67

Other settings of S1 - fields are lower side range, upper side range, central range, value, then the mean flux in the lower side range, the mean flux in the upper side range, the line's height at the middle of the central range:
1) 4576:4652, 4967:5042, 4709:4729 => -0.3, 1.64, 1.61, 1.63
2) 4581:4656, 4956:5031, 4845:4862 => 1.0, 1.64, 1.65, 1.65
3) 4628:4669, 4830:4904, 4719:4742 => -1.4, 1.58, 1.51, 1.55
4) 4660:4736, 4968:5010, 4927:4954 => 2.4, 1.63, 1.69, 1.68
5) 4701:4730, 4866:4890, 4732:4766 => -0.8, 1.65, 1.39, 1.6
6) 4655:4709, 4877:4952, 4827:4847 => 0.3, 1.63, 1.54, 1.57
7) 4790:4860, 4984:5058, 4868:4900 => 2.4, 1.56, 1.62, 1.58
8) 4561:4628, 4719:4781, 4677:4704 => -0.6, 1.65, 1.64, 1.64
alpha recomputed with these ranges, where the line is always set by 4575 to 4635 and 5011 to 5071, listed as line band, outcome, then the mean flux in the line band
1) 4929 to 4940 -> 0.04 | 1.5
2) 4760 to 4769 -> 0.06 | 1.53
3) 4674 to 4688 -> -0.02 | 1.68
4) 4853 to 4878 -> 0.07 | 1.47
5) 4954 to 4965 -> -0.17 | 1.79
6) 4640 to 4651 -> 0.09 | 1.52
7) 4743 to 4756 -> -0.03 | 1.66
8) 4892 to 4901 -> -0.11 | 1.73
